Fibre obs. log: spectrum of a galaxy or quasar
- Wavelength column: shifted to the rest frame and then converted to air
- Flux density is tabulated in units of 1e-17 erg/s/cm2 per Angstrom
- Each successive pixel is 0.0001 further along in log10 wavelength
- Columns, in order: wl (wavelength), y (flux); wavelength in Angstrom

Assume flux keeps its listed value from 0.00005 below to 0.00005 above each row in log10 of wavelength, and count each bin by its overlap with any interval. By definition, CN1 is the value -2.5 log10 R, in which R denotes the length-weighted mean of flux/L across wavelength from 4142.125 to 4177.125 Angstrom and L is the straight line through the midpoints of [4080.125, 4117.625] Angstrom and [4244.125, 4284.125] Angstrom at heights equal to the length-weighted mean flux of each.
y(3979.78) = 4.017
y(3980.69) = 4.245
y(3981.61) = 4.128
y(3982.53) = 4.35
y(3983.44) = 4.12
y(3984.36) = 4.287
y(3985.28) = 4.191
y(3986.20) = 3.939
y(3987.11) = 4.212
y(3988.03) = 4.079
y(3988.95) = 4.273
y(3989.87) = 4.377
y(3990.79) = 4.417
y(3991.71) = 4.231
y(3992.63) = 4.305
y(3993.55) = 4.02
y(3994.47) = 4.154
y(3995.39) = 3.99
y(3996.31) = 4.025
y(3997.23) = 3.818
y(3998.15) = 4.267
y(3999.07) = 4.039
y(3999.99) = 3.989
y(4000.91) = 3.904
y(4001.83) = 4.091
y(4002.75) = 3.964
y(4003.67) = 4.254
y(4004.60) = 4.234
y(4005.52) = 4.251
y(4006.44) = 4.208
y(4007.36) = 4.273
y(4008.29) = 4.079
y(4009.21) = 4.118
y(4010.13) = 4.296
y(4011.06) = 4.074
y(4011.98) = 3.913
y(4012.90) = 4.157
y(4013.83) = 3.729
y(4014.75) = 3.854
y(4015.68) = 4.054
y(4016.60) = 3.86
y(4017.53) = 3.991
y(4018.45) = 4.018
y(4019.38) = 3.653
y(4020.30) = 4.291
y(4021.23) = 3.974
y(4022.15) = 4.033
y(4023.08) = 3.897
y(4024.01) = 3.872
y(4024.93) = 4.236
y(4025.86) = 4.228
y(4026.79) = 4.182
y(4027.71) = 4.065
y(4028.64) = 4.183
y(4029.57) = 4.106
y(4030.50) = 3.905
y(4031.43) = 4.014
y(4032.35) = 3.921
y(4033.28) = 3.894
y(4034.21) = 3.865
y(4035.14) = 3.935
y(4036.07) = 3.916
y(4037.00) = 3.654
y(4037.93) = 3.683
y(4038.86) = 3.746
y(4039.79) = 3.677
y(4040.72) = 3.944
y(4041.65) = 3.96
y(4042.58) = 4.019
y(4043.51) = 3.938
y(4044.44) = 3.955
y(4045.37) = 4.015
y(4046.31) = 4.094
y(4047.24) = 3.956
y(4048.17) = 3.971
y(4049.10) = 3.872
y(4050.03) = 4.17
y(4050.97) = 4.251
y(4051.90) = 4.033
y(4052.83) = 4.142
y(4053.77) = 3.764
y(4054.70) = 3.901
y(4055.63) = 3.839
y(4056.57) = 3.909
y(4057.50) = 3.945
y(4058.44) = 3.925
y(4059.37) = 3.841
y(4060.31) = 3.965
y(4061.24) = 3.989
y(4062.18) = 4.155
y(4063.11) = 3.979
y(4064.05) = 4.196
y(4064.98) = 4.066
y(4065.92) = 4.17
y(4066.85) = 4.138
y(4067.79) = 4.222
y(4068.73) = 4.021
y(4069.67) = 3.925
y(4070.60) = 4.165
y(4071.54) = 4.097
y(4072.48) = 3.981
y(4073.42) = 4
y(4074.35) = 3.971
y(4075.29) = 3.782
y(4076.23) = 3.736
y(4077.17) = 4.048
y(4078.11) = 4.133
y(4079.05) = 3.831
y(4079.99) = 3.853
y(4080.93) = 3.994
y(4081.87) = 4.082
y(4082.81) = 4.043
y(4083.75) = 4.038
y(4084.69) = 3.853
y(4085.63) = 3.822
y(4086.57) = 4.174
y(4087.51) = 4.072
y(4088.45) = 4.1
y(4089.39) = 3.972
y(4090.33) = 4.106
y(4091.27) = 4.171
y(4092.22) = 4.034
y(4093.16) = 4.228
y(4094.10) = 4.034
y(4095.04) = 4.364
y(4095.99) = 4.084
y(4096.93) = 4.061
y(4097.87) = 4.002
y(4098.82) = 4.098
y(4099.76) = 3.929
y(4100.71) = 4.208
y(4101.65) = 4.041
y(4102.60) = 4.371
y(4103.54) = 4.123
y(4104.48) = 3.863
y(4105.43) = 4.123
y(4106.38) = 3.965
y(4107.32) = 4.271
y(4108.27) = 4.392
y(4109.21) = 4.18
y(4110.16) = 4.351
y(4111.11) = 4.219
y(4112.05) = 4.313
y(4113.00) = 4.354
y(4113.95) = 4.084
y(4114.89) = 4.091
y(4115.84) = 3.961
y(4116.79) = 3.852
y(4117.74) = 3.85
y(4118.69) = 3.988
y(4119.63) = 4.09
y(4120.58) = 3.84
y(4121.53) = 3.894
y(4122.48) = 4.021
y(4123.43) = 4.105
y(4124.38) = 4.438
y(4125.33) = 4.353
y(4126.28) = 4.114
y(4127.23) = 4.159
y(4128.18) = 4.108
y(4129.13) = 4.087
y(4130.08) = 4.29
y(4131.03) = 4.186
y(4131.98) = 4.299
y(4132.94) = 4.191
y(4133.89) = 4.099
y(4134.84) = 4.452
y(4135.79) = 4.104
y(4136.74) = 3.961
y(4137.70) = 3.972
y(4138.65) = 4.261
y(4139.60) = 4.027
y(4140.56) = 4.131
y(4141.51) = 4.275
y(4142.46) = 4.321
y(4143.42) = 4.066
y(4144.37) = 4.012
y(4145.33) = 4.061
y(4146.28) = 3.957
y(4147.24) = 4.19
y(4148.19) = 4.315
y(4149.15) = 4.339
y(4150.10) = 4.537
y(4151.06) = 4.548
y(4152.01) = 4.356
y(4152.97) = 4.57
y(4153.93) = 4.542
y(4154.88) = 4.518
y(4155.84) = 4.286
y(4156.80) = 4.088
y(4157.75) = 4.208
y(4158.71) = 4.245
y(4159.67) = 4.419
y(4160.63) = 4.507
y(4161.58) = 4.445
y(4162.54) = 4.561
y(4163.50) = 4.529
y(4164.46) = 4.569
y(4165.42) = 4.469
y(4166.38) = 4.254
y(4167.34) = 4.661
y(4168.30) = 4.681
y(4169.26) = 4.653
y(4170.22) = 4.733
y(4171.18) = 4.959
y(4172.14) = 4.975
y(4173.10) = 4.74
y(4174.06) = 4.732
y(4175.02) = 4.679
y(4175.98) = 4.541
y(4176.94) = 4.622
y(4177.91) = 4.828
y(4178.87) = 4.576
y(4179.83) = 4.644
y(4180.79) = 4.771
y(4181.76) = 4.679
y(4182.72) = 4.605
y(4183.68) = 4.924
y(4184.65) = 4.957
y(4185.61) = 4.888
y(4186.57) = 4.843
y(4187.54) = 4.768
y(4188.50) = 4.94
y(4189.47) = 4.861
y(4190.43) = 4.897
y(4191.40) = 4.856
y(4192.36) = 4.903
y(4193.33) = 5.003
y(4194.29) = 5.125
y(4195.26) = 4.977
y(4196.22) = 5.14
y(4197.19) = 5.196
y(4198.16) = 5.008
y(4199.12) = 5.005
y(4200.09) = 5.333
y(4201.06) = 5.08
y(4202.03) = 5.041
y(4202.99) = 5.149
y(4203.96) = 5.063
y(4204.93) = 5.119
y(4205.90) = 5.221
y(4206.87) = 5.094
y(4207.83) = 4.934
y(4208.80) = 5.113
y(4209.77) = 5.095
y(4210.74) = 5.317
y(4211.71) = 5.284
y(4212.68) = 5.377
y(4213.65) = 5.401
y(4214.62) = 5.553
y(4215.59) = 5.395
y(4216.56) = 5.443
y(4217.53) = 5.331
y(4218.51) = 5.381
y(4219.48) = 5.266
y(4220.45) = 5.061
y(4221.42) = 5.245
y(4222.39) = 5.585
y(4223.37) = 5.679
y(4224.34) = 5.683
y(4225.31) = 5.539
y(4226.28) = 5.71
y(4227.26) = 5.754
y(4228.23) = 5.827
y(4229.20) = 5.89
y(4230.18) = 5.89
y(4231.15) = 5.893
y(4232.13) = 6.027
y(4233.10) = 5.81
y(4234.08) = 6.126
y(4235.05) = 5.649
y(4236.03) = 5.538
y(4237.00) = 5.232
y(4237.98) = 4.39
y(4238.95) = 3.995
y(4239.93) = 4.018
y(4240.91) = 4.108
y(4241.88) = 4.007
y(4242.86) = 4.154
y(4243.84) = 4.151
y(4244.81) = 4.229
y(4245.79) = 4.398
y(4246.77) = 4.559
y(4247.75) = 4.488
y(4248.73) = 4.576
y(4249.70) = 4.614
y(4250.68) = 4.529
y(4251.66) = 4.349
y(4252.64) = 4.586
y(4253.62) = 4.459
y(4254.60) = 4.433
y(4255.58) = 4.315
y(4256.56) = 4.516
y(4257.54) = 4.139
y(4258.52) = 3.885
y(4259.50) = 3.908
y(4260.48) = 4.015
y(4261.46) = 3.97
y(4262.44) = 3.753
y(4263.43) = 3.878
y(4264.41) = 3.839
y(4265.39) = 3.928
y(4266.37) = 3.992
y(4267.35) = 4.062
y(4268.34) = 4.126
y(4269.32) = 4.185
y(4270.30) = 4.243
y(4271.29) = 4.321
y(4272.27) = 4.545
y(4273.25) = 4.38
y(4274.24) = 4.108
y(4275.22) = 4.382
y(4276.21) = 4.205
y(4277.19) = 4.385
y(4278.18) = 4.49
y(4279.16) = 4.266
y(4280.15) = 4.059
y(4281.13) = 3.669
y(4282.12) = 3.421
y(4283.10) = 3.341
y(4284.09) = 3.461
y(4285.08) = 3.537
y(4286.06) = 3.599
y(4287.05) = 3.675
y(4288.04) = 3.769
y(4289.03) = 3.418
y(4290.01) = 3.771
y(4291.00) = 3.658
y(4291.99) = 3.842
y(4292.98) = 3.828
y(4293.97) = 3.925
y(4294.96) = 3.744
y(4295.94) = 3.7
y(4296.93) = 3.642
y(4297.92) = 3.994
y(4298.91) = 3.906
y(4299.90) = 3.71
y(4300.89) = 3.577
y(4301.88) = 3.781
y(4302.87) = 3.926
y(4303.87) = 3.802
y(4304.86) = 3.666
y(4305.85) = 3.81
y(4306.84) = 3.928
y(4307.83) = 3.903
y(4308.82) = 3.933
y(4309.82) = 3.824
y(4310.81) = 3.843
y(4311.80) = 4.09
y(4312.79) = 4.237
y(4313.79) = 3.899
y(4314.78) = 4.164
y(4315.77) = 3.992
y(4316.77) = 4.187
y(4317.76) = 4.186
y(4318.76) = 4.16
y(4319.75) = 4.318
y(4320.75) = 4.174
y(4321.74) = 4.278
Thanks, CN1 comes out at -0.083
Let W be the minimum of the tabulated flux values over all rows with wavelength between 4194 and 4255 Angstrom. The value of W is 3.995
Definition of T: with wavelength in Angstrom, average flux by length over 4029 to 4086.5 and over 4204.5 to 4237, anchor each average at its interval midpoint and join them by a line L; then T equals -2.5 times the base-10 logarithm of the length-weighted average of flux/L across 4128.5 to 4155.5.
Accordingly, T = 0.13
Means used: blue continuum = 3.97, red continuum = 5.49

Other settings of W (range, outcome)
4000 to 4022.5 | 3.653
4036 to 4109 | 3.654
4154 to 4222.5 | 4.088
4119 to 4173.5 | 3.84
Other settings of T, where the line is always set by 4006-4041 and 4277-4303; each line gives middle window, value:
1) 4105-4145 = -0.06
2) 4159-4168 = -0.16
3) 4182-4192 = -0.25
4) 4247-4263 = -0.13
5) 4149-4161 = -0.14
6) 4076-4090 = -0.01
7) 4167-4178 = -0.22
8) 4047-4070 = -0.02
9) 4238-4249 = -0.12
